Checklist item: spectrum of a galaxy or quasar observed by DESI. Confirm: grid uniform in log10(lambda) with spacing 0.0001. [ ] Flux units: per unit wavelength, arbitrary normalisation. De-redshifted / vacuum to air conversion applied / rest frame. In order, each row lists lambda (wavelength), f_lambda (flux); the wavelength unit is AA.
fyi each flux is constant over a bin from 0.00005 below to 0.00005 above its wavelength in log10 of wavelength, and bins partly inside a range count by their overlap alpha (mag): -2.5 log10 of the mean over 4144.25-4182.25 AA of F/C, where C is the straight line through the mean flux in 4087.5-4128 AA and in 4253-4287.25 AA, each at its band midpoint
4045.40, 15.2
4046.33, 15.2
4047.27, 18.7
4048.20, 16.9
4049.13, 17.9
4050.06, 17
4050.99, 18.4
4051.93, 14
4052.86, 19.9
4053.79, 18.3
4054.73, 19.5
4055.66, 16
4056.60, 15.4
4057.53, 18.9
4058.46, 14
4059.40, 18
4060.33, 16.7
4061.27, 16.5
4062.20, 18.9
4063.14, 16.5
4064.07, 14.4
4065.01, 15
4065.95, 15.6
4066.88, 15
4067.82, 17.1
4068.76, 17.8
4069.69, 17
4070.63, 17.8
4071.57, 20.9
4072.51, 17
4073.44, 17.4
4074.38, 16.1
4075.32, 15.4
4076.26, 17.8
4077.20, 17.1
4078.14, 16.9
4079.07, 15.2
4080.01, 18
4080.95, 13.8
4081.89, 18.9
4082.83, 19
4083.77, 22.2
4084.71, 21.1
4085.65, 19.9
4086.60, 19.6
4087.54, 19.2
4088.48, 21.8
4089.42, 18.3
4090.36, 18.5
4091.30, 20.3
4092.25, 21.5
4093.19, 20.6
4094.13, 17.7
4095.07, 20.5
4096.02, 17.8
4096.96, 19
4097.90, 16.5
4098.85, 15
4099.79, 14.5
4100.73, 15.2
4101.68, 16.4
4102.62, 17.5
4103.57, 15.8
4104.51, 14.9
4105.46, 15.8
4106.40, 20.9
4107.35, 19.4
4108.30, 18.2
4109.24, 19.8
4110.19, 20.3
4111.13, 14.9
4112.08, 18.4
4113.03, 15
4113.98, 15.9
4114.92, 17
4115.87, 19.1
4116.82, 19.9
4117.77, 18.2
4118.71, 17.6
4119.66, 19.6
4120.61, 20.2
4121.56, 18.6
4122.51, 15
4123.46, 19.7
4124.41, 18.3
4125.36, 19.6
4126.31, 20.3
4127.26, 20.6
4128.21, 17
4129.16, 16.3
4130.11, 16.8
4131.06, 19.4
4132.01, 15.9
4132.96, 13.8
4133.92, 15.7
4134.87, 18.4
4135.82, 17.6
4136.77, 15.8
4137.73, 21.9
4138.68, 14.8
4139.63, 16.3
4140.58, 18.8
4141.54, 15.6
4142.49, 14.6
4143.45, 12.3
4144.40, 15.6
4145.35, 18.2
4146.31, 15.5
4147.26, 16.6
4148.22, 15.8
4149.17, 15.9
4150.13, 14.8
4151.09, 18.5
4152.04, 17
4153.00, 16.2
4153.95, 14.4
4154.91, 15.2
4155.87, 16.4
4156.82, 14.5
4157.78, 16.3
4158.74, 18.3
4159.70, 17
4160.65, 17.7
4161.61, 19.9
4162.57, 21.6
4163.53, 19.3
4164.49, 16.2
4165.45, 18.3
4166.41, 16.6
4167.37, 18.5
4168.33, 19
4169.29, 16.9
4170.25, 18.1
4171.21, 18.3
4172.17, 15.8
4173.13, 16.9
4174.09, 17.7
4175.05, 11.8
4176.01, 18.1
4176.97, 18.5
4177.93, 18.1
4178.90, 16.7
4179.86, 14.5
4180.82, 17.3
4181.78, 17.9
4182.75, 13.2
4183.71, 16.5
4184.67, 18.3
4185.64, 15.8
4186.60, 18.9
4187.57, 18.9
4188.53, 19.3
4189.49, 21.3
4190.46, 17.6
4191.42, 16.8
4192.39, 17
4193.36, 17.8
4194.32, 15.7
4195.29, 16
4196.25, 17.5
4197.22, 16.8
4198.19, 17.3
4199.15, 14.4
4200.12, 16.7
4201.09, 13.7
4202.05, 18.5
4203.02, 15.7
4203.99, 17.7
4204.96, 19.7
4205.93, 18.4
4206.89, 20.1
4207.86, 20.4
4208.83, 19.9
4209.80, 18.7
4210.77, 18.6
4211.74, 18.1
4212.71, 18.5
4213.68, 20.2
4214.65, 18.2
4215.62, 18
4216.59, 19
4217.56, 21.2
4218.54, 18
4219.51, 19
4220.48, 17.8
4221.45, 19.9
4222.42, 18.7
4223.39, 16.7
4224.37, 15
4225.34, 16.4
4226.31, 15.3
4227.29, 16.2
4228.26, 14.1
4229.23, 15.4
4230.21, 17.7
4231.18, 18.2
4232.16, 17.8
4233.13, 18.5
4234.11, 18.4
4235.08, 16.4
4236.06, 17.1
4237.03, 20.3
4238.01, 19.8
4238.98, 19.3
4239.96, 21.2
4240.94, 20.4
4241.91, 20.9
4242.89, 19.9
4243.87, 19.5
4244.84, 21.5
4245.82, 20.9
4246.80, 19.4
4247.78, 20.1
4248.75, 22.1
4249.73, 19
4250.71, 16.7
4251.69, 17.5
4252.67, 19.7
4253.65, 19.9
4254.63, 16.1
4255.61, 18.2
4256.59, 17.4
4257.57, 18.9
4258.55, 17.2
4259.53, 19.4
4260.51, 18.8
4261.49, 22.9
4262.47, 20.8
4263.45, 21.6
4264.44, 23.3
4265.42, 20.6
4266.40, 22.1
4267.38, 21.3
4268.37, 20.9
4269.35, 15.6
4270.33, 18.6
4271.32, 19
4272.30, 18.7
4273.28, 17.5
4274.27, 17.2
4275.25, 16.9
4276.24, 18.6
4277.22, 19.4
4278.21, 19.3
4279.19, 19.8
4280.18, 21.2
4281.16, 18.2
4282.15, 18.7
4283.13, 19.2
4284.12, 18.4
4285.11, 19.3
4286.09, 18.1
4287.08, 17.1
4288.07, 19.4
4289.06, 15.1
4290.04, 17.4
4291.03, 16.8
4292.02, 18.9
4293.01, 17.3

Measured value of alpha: 0.09 mag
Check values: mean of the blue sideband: 18.2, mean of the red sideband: 19.2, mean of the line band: 17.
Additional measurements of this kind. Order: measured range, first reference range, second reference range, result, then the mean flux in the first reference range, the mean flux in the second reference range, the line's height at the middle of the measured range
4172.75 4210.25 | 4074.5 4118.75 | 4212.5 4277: 0.07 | 18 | 18.8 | 18.5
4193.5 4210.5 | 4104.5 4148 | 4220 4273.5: 0.05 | 17.5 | 18.9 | 18.4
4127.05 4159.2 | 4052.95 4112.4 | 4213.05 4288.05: 0.10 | 17.7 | 18.8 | 18.1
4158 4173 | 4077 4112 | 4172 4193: -0.04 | 18.2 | 17.2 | 17.4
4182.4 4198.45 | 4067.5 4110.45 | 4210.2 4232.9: 0.03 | 18.1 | 17.7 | 17.8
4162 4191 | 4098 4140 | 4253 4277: 0.04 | 17.5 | 19.2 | 18.2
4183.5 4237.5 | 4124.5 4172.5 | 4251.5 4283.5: 0.03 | 17.1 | 19.2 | 18.2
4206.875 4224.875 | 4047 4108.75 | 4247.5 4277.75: 0.01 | 17.6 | 19.2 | 18.8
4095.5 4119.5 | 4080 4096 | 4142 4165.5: 0.07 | 19.5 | 16.6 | 18.6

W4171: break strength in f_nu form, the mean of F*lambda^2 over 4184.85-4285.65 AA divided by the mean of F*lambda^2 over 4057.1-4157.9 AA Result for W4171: 1.14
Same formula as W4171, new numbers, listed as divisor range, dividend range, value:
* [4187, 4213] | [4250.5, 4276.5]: 1.11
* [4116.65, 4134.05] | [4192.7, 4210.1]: 1.01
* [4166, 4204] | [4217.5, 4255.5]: 1.11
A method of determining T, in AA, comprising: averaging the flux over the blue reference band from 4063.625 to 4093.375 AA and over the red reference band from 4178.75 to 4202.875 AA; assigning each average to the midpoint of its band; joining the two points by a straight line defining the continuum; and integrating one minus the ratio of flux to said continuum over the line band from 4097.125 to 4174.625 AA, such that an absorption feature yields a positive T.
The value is 1.0 AA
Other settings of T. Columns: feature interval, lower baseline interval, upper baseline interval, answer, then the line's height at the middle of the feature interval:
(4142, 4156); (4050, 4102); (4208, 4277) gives 1.8 AA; 18.2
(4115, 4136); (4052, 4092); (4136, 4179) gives -1.1 AA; 17.2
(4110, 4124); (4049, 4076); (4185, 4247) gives -0.4 AA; 17.4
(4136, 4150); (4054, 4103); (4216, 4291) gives 1.4 AA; 18.1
